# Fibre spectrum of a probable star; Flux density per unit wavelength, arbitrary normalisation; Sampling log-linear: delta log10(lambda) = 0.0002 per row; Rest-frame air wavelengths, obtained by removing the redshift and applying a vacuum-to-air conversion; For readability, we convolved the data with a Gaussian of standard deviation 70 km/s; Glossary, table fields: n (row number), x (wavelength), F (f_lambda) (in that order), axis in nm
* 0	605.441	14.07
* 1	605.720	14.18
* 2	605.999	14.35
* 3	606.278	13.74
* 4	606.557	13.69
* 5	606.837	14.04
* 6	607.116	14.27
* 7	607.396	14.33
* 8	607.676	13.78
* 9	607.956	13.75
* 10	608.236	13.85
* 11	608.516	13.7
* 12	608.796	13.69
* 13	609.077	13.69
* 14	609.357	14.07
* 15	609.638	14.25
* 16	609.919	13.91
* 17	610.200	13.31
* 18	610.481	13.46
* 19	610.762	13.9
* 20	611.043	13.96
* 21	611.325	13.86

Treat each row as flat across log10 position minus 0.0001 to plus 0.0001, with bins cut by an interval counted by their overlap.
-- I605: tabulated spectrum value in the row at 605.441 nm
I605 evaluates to 14.07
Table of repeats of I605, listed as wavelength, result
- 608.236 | 13.85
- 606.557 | 13.69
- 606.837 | 14.04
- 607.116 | 14.27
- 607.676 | 13.78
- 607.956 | 13.75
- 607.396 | 14.33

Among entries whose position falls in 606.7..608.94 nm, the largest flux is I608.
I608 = 14.33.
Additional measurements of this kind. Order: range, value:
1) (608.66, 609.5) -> 14.07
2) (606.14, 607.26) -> 14.27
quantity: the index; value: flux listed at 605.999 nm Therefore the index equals 14.35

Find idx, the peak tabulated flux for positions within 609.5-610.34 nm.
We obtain 14.25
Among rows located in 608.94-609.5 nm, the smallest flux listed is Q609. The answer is 13.69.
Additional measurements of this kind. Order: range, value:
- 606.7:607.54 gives 14.04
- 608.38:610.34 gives 13.31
